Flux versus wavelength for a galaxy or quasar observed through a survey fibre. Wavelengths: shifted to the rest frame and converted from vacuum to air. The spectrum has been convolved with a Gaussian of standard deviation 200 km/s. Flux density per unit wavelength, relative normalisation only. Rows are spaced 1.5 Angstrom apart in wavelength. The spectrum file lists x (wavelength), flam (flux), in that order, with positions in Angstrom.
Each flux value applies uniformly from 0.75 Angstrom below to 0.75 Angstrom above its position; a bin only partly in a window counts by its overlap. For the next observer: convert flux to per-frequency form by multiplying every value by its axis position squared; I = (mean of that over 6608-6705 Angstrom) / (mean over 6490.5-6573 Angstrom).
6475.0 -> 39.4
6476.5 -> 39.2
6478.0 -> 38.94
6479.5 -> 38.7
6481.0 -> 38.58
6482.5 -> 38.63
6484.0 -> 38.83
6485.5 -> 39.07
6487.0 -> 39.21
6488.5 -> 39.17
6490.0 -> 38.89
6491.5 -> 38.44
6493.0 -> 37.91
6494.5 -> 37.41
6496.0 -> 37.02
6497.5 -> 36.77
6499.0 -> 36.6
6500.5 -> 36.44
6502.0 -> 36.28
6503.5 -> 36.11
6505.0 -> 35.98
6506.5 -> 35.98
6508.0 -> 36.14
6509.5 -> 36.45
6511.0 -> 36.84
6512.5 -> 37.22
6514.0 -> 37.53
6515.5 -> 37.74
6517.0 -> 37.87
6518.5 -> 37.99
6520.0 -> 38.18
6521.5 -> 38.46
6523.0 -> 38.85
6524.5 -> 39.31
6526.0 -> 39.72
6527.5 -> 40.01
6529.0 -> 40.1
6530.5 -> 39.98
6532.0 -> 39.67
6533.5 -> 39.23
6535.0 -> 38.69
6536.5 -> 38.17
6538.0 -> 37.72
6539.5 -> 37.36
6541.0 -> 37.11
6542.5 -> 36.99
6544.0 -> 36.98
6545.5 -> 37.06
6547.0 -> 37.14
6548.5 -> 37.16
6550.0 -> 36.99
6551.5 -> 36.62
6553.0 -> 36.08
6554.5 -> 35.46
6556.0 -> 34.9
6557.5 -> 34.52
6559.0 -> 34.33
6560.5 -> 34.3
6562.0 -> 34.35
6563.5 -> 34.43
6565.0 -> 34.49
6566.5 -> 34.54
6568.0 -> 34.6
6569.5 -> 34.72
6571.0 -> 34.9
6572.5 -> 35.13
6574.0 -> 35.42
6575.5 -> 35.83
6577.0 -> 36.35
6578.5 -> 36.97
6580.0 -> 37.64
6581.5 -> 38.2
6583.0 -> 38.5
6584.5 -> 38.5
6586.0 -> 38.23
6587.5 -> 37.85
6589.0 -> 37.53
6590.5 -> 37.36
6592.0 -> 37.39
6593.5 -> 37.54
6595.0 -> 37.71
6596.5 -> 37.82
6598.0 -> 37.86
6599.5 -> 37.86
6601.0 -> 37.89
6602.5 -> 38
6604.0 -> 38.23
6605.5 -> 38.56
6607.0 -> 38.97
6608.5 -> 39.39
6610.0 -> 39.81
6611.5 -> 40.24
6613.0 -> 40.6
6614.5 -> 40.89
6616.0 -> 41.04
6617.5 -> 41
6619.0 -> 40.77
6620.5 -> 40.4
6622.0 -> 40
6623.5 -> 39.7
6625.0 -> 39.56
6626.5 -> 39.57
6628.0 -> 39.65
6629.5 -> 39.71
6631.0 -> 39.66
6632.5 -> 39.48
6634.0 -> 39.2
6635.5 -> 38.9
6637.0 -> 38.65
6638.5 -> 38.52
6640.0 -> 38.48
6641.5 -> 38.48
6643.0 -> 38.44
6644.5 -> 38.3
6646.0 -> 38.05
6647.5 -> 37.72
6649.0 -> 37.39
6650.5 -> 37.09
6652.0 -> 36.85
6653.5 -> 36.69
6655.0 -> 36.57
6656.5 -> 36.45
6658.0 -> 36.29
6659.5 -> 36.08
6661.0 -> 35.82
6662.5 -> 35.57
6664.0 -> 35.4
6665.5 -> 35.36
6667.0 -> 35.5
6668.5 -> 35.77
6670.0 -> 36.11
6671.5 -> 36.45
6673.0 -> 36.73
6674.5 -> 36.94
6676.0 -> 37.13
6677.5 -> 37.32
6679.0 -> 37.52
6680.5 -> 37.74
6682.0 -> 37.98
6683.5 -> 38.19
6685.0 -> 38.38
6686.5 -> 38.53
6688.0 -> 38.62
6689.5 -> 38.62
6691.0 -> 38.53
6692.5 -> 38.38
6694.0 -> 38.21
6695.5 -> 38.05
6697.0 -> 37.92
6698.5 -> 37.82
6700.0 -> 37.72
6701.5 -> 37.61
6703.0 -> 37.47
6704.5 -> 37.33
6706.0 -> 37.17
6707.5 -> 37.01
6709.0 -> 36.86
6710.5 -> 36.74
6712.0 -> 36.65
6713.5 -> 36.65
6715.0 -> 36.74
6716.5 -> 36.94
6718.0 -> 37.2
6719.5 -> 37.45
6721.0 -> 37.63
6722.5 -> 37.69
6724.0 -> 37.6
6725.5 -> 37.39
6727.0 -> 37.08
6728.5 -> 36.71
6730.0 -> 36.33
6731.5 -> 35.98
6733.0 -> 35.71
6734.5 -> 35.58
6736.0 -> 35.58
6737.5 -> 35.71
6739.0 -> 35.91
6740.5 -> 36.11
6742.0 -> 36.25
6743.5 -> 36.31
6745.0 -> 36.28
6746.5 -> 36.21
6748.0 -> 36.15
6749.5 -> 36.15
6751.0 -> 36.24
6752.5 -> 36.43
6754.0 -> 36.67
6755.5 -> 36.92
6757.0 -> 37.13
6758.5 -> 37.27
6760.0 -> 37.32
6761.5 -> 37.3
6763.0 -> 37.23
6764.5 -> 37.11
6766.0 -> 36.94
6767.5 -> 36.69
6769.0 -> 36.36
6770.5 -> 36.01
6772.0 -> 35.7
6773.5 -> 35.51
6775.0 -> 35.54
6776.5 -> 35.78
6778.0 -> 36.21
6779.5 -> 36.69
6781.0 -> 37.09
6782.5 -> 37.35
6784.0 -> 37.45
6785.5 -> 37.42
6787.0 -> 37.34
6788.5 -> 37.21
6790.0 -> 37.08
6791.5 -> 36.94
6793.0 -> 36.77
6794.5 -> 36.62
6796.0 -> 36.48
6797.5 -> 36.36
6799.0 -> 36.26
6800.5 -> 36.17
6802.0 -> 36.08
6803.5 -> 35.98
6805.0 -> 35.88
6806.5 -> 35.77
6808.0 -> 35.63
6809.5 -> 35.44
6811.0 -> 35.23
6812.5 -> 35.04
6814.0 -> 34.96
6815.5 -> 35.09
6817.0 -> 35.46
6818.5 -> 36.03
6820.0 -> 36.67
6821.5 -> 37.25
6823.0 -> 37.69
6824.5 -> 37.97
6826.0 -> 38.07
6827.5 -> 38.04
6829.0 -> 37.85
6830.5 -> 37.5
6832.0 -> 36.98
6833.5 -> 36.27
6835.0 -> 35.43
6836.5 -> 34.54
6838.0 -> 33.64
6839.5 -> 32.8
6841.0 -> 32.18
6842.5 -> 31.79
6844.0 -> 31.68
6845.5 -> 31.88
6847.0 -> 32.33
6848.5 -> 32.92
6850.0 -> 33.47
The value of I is 1.1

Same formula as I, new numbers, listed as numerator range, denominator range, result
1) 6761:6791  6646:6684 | 1.03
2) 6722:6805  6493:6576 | 1.06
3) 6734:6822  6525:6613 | 1.04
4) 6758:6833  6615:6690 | 1.01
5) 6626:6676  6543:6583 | 1.07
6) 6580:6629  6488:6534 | 1.06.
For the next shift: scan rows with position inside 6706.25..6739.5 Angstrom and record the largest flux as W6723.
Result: 37.69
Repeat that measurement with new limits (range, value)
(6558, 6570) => 34.72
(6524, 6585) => 40.1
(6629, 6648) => 39.71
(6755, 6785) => 37.45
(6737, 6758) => 37.13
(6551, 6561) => 36.62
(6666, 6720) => 38.62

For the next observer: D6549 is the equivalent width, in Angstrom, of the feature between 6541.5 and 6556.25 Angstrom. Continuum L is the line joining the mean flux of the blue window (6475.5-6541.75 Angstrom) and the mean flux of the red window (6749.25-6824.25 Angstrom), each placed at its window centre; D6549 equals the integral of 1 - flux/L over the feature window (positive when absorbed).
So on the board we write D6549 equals 0.5 Angstrom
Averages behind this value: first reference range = 38.1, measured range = 36.6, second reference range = 36.5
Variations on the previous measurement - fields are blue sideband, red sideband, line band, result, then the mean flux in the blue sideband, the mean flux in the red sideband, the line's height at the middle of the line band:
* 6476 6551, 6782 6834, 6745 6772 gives 0.1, 37.9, 36.6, 36.8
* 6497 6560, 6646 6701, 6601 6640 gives -2.4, 37.3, 37.2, 37.2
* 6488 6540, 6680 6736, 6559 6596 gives 1.4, 37.9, 37.4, 37.7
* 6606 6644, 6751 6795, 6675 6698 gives 0.2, 39.6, 36.8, 38.4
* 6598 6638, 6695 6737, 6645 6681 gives 1.6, 39.5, 37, 38.4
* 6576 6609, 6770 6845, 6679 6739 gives -0.7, 37.9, 36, 36.9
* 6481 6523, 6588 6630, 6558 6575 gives 1.7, 37.6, 39.1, 38.5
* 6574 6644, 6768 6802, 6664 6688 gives 0.5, 38.7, 36.6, 37.9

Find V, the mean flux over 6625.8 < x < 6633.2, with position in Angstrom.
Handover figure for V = 39.6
